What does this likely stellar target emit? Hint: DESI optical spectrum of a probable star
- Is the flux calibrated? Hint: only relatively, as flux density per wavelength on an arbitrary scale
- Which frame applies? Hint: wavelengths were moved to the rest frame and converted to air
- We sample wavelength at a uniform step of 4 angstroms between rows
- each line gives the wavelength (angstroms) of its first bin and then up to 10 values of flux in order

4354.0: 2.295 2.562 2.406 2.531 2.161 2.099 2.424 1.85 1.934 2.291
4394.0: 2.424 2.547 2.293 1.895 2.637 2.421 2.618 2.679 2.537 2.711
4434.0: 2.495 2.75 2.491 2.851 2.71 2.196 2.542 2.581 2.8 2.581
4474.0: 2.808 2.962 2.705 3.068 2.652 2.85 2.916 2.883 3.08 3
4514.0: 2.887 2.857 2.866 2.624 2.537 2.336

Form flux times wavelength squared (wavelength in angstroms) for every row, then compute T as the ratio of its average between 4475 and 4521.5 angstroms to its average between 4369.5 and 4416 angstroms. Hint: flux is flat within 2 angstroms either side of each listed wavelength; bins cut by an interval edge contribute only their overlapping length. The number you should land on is 1.35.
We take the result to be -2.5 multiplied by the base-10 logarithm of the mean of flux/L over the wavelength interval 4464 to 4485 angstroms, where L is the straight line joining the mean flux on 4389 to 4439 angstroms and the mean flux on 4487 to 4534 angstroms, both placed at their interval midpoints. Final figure -0.04 mag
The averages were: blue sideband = 2.48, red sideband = 2.82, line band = 2.79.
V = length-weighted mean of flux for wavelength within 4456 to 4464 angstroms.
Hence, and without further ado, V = 2.56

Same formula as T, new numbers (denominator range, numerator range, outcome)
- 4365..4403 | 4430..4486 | 1.23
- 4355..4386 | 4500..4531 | 1.34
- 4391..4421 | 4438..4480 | 1.13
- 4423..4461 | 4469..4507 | 1.12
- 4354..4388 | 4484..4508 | 1.37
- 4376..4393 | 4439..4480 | 1.28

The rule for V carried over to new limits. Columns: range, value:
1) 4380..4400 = 2.21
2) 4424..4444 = 2.6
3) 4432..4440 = 2.62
